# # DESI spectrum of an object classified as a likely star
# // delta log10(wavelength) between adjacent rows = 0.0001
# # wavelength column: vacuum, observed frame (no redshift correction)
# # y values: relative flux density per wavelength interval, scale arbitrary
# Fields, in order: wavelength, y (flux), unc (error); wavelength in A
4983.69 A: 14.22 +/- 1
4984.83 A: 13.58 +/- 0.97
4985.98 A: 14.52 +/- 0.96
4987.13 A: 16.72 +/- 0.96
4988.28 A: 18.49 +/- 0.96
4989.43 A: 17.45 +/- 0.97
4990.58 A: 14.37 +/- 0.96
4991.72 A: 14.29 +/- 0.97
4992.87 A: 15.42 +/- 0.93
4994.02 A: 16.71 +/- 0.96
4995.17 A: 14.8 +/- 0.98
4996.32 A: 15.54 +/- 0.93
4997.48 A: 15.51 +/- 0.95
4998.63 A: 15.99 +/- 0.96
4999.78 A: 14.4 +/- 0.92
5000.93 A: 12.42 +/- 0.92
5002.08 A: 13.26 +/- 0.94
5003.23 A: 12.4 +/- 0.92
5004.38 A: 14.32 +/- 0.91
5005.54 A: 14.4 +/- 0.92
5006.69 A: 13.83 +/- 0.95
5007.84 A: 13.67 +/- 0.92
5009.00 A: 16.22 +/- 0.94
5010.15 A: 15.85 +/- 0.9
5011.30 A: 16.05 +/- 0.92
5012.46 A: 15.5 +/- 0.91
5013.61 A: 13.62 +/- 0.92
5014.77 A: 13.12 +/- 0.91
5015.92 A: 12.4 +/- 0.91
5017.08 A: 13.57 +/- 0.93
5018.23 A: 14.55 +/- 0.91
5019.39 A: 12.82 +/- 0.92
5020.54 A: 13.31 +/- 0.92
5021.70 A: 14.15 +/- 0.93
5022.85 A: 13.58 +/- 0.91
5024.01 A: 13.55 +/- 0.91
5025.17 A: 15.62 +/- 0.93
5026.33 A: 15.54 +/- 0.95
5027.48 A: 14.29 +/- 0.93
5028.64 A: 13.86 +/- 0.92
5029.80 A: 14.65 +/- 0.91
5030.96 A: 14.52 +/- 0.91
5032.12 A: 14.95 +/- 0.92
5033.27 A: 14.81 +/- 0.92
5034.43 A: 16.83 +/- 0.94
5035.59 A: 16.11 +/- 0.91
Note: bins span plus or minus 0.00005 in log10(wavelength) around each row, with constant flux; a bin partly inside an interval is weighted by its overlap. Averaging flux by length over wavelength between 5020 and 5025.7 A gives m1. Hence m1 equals 14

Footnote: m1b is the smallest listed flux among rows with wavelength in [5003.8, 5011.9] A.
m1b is 13.67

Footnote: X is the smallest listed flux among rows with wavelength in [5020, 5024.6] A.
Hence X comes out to 13.31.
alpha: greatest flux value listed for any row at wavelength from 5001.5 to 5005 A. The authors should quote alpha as 14.32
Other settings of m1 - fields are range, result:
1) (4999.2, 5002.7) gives 13.4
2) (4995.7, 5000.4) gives 15.3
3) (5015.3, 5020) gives 13.4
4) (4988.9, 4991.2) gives 15.9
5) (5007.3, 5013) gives 15.5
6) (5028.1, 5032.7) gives 14.5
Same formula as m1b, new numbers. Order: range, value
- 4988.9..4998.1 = 14.29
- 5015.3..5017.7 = 12.4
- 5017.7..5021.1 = 12.82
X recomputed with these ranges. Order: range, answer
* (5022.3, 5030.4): 13.55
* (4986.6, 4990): 16.72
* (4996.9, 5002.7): 12.42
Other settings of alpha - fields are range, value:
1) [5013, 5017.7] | 13.62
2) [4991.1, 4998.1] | 16.71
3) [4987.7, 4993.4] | 18.49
